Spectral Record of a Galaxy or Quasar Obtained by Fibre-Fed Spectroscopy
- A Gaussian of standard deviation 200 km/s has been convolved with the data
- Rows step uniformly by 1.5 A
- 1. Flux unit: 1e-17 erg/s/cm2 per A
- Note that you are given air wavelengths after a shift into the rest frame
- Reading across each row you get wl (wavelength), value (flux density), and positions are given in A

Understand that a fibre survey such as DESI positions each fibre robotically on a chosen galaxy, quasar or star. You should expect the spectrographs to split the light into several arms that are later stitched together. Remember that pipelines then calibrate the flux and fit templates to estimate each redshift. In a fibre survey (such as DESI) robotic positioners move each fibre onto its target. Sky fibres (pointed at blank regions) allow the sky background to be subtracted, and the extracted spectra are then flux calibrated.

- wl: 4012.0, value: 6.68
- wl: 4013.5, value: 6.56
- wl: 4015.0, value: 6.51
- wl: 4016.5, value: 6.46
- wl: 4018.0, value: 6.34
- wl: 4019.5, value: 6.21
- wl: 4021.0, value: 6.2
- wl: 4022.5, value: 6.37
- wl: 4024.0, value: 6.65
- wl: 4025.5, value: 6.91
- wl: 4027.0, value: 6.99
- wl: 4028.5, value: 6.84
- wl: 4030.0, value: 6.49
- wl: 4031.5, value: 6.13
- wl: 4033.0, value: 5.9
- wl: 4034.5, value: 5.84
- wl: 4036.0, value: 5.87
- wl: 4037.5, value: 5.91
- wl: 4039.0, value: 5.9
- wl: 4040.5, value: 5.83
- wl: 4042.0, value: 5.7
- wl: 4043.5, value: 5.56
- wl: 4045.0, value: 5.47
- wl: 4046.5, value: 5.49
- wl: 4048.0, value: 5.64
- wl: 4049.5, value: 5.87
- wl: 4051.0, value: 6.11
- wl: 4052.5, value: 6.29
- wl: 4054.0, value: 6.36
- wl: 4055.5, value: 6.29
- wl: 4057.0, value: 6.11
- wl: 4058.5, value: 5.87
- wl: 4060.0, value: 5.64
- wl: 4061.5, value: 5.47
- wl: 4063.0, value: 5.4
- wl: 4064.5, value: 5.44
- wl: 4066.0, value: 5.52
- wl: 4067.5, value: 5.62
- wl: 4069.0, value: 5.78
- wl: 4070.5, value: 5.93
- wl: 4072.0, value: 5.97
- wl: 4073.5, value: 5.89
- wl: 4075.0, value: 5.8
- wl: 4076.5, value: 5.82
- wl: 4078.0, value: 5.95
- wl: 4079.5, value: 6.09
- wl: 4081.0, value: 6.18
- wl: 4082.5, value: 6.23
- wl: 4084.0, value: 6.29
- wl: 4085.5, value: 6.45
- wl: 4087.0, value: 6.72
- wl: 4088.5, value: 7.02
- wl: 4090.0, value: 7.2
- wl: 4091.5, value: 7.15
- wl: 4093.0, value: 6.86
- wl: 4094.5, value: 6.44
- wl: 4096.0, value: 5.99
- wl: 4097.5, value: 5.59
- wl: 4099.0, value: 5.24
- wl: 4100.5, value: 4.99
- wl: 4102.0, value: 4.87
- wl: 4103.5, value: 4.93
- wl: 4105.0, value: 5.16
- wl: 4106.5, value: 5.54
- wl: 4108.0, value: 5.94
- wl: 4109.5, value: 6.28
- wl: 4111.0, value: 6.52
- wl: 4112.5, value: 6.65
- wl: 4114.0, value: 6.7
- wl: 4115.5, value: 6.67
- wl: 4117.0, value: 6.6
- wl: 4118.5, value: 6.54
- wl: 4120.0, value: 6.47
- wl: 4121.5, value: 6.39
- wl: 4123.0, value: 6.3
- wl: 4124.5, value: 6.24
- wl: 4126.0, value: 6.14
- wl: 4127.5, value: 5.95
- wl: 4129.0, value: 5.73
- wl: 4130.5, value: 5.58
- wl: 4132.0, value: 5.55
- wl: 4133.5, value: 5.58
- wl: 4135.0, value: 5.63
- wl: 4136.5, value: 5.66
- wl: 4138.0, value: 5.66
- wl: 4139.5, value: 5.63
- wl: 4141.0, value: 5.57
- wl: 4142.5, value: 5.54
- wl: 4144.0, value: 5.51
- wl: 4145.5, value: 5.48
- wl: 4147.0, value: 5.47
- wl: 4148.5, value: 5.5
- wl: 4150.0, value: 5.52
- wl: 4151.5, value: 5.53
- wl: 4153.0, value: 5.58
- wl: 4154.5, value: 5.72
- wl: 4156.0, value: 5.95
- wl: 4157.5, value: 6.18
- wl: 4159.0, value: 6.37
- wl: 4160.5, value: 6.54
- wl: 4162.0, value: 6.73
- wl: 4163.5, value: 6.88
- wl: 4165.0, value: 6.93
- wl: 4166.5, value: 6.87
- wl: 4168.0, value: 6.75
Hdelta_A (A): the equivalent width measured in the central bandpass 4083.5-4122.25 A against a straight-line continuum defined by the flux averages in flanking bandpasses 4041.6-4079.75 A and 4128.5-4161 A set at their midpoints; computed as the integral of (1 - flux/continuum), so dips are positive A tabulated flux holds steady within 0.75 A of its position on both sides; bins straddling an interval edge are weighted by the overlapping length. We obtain -3.0 A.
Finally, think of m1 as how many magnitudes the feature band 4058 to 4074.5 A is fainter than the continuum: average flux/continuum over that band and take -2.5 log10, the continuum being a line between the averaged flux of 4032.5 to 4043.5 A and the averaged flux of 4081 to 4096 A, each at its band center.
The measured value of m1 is 0.11 mag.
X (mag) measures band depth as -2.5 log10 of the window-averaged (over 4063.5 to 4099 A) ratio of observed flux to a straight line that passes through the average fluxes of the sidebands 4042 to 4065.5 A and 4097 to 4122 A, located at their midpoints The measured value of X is -0.05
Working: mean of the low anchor 5.79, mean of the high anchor 5.95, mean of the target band 6.15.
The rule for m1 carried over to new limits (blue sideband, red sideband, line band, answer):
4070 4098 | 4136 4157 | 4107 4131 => -0.07 mag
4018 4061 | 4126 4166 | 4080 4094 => -0.12 mag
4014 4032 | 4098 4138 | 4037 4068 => 0.10 mag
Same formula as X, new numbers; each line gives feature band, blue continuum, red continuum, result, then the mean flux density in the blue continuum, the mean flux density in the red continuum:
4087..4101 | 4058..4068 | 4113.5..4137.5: -0.09 mag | 5.56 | 6.1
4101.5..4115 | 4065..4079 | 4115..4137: 0.02 mag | 5.81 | 6.07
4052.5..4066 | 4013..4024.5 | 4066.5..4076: 0.02 mag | 6.4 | 5.82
